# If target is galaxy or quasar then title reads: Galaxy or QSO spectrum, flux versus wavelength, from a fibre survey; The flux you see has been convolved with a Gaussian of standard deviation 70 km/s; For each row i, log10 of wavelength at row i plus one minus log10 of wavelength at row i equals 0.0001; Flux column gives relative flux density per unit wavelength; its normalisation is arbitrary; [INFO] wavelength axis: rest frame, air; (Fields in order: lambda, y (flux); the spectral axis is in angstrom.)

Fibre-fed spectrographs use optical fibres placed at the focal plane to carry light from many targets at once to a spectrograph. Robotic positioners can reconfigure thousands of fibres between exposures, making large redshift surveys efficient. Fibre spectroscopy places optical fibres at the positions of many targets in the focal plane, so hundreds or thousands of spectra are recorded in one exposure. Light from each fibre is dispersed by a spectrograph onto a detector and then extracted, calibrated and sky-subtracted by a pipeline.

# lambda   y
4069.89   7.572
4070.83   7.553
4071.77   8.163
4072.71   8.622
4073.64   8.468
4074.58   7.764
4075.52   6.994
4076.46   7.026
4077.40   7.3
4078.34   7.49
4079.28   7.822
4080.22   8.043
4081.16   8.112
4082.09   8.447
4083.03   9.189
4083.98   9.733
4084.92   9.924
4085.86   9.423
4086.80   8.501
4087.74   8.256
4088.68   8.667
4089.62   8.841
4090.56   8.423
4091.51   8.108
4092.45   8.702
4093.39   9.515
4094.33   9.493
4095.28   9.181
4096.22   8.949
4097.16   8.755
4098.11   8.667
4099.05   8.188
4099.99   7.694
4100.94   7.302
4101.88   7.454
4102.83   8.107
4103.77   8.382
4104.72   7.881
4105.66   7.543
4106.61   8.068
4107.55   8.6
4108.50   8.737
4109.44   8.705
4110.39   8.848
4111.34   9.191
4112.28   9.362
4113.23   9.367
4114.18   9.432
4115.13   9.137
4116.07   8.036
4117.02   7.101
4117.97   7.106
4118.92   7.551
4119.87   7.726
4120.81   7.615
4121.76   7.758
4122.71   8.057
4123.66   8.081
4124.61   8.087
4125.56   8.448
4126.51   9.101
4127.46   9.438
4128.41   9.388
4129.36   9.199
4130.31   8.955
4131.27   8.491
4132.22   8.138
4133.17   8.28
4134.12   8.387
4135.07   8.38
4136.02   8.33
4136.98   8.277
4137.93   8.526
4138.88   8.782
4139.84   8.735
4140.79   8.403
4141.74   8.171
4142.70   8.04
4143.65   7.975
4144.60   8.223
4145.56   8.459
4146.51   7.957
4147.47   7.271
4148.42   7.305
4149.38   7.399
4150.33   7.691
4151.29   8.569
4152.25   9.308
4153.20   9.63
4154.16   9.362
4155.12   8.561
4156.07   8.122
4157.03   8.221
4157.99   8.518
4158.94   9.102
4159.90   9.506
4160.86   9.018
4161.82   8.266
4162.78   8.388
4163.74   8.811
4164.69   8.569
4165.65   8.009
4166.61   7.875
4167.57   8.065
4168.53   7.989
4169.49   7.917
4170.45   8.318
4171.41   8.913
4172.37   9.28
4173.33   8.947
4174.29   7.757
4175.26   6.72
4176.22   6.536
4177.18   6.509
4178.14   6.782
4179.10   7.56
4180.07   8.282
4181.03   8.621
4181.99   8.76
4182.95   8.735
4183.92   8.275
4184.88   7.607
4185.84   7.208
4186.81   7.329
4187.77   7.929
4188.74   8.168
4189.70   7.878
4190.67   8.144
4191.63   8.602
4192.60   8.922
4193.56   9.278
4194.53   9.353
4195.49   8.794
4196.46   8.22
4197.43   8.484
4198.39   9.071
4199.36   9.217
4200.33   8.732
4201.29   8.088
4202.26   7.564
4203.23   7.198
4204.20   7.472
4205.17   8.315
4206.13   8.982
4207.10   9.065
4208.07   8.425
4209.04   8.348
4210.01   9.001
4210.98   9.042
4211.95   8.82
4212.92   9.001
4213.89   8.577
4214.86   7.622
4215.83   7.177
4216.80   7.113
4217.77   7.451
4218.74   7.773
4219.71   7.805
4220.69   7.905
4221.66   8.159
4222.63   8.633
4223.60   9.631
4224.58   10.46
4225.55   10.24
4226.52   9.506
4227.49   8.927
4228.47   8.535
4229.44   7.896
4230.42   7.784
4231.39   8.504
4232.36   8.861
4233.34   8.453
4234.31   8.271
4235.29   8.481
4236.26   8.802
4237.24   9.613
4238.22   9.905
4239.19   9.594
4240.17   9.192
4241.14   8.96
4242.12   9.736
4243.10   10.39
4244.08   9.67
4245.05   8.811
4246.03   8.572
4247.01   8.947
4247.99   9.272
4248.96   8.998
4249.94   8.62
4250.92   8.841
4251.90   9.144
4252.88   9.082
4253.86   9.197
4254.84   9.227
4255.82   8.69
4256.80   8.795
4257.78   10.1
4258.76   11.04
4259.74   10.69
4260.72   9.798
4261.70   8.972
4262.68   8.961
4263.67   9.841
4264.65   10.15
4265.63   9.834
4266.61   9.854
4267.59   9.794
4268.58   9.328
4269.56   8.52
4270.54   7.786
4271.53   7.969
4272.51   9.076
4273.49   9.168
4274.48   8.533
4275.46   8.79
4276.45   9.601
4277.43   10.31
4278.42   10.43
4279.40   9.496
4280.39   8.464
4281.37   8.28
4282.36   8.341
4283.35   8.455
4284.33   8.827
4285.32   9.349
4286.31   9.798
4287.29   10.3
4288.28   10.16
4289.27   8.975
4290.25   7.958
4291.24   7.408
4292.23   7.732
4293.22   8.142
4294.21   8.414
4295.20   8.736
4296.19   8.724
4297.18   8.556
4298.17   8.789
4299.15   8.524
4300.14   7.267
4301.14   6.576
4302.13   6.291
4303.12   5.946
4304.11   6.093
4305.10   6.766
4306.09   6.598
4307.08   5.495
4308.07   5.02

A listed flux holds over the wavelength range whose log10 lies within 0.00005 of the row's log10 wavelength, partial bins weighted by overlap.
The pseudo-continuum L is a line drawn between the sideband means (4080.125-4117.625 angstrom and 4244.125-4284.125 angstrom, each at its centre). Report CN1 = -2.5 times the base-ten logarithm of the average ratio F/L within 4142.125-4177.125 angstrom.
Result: 0.070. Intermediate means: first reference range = 8.6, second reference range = 9.2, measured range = 8.27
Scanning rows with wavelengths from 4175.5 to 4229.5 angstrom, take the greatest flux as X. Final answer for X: 10.46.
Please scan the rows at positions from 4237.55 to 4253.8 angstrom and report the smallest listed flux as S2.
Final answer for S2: 8.572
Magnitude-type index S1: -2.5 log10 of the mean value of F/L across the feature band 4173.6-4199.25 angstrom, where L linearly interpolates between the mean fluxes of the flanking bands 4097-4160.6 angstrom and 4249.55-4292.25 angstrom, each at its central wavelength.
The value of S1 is 0.08 mag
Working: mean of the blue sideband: 8.38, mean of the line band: 8.08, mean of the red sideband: 9.19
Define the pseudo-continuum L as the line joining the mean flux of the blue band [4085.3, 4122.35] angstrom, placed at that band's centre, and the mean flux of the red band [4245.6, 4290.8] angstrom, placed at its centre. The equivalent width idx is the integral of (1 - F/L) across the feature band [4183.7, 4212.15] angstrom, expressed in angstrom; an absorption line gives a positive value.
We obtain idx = 1.6 angstrom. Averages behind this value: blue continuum 8.42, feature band 8.38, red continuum 9.22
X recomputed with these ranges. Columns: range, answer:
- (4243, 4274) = 11.04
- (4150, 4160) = 9.63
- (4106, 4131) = 9.438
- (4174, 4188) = 8.76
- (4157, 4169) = 9.506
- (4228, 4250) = 10.39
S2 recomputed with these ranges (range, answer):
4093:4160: 7.101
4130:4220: 6.509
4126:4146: 7.975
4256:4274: 7.786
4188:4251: 7.113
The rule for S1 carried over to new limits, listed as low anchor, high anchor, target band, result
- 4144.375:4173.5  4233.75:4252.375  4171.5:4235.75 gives 0.06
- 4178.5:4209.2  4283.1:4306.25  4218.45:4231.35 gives -0.06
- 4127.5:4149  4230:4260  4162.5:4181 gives 0.08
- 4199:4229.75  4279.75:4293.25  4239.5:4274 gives -0.08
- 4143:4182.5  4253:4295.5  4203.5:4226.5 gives 0.02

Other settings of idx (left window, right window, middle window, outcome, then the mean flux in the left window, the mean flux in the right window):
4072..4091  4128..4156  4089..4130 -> -0.35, 8.35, 8.41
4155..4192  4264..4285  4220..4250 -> -0.96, 8.14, 9.1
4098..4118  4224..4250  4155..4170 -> 0.38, 8.34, 9.08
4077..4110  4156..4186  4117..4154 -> 0.08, 8.47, 8.17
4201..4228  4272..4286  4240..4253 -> -0.59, 8.44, 9.09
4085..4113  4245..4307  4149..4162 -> -0.08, 8.56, 8.76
